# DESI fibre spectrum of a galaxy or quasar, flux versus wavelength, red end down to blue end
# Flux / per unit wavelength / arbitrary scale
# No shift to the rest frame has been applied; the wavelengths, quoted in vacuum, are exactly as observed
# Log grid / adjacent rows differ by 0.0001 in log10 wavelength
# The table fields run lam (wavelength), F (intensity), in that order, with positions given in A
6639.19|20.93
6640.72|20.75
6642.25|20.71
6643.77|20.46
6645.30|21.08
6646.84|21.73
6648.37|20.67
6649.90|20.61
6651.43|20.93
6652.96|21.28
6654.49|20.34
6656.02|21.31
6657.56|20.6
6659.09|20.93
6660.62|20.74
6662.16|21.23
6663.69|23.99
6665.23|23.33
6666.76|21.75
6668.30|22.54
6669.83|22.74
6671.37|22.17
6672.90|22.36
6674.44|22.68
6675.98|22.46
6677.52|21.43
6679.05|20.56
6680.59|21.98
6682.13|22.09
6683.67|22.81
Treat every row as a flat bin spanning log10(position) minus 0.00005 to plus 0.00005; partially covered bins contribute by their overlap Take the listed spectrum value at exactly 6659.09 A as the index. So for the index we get 20.93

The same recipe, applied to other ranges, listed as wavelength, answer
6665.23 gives 23.33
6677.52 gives 21.43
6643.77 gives 20.46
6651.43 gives 20.93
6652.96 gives 21.28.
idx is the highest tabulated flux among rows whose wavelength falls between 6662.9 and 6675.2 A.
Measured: 23.99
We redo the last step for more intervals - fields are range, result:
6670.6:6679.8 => 22.68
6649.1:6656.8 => 21.31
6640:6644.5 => 20.75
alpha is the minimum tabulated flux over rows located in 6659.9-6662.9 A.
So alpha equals 20.74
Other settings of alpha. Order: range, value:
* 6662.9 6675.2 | 21.75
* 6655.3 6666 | 20.6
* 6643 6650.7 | 20.46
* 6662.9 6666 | 23.33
